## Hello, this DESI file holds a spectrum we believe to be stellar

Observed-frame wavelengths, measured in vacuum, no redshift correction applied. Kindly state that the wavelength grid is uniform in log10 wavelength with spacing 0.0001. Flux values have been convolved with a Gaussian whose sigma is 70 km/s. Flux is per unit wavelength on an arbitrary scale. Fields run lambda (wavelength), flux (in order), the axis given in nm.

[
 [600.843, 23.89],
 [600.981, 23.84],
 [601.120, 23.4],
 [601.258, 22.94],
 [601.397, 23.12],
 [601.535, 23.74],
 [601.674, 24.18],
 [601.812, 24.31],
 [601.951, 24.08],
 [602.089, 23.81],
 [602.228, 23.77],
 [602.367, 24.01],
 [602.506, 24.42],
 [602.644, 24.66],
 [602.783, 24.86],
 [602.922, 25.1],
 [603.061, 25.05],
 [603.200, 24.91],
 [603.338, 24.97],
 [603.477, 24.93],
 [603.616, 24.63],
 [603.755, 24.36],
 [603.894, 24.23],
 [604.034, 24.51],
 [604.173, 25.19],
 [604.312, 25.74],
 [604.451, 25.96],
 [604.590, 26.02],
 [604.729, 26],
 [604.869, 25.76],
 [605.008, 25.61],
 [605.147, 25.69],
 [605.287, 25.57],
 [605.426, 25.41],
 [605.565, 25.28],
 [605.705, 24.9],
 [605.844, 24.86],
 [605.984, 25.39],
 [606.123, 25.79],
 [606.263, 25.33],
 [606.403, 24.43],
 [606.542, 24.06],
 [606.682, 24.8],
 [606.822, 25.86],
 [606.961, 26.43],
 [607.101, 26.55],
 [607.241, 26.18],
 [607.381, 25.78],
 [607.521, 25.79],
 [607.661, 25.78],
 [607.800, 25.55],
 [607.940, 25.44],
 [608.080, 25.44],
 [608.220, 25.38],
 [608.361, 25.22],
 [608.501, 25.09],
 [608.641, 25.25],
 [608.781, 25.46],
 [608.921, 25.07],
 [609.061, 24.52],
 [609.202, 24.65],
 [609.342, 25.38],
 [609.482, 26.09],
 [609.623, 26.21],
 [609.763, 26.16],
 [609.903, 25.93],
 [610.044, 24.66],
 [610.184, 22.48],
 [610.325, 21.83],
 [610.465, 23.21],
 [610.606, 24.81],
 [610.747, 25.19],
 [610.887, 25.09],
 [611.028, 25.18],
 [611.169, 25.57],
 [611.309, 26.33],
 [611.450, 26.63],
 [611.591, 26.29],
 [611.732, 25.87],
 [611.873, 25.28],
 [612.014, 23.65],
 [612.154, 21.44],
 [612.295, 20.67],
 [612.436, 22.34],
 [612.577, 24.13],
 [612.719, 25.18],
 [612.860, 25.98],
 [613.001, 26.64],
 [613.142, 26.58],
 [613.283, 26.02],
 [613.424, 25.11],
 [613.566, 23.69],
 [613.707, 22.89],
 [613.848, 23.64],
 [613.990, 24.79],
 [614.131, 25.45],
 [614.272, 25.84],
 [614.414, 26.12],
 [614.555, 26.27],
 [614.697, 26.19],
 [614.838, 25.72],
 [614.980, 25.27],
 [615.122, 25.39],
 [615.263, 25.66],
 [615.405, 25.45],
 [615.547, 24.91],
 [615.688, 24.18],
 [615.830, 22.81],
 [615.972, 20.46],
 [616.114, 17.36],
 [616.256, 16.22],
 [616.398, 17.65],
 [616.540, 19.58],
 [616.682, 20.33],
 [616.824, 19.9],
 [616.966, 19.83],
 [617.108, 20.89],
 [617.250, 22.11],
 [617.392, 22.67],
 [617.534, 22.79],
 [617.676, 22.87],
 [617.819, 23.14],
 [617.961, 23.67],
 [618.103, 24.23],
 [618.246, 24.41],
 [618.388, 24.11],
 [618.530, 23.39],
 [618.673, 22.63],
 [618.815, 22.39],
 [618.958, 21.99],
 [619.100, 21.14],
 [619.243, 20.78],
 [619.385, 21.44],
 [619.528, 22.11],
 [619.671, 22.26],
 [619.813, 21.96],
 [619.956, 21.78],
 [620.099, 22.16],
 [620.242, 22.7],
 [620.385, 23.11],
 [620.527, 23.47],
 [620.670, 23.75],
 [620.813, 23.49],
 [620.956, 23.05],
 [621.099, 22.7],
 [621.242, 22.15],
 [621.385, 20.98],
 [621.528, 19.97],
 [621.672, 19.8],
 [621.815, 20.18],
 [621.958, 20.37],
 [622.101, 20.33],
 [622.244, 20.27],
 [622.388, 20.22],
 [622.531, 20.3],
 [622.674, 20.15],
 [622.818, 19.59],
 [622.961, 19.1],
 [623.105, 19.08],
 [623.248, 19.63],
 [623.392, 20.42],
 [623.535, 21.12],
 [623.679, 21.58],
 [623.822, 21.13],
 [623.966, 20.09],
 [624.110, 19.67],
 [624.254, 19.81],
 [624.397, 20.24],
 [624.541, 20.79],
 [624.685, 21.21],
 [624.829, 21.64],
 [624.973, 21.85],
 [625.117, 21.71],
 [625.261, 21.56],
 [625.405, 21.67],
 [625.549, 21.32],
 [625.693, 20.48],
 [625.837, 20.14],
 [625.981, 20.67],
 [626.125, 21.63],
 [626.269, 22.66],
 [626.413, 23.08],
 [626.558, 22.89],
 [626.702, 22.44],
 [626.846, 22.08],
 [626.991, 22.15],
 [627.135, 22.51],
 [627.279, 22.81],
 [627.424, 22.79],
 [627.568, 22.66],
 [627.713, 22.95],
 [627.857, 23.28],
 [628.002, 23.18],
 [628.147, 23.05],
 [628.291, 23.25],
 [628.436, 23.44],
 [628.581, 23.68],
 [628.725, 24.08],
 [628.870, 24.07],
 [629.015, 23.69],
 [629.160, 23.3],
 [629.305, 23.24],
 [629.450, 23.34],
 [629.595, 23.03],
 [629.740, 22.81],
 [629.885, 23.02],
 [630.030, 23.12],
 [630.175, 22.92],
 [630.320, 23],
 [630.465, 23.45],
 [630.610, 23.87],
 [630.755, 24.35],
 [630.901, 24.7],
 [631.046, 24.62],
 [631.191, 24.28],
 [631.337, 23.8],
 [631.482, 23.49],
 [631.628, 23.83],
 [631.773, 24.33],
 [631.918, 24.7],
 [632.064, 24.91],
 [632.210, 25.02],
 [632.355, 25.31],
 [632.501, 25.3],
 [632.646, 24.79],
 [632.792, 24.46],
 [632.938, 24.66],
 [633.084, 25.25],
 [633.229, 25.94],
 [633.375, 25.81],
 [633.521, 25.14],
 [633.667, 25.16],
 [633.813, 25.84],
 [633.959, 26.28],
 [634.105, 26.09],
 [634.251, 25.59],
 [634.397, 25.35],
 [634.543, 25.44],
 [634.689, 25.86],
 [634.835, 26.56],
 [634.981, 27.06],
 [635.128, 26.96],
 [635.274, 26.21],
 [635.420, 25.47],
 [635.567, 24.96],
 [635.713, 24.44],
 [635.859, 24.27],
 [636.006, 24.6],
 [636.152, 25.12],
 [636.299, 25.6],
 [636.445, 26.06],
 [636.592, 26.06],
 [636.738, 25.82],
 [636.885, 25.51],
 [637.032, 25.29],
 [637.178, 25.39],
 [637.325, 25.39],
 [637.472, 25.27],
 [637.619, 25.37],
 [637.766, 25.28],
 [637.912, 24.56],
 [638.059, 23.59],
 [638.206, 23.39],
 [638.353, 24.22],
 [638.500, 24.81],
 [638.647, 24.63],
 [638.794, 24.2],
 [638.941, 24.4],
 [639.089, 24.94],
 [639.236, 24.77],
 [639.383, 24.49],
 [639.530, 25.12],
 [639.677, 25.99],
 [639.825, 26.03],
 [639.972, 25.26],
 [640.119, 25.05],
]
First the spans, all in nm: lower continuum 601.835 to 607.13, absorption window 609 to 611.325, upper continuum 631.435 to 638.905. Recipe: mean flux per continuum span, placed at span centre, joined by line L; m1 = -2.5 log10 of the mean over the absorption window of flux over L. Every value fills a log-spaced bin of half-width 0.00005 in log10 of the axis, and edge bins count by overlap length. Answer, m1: 0.01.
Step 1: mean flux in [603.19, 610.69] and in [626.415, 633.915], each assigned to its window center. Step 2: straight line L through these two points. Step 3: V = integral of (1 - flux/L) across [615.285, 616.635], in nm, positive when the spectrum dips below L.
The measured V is 0.19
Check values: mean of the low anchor 25.2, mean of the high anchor 23.8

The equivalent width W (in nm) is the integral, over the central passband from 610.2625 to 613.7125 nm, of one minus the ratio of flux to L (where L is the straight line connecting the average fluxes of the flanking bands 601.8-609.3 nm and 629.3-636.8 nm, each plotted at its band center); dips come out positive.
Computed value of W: 0.058 nm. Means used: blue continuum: 25.2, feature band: 24.7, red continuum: 24.9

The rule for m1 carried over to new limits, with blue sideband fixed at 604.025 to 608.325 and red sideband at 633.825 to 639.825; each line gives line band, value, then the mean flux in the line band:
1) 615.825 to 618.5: 0.19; 21.3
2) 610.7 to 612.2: 0.01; 25.2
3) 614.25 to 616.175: 0.05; 24.4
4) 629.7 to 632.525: 0.06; 24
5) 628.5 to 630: 0.09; 23.4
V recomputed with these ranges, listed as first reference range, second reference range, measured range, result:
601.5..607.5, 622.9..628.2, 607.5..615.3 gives -0.37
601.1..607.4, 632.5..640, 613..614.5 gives 0.00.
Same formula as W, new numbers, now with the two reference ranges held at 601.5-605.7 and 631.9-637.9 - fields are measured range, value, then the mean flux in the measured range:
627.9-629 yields 0.08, 23.5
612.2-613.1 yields 0.03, 24.1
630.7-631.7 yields 0.05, 24.1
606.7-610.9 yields -0.04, 25.2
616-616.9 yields 0.23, 18.6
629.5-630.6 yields 0.10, 23.1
